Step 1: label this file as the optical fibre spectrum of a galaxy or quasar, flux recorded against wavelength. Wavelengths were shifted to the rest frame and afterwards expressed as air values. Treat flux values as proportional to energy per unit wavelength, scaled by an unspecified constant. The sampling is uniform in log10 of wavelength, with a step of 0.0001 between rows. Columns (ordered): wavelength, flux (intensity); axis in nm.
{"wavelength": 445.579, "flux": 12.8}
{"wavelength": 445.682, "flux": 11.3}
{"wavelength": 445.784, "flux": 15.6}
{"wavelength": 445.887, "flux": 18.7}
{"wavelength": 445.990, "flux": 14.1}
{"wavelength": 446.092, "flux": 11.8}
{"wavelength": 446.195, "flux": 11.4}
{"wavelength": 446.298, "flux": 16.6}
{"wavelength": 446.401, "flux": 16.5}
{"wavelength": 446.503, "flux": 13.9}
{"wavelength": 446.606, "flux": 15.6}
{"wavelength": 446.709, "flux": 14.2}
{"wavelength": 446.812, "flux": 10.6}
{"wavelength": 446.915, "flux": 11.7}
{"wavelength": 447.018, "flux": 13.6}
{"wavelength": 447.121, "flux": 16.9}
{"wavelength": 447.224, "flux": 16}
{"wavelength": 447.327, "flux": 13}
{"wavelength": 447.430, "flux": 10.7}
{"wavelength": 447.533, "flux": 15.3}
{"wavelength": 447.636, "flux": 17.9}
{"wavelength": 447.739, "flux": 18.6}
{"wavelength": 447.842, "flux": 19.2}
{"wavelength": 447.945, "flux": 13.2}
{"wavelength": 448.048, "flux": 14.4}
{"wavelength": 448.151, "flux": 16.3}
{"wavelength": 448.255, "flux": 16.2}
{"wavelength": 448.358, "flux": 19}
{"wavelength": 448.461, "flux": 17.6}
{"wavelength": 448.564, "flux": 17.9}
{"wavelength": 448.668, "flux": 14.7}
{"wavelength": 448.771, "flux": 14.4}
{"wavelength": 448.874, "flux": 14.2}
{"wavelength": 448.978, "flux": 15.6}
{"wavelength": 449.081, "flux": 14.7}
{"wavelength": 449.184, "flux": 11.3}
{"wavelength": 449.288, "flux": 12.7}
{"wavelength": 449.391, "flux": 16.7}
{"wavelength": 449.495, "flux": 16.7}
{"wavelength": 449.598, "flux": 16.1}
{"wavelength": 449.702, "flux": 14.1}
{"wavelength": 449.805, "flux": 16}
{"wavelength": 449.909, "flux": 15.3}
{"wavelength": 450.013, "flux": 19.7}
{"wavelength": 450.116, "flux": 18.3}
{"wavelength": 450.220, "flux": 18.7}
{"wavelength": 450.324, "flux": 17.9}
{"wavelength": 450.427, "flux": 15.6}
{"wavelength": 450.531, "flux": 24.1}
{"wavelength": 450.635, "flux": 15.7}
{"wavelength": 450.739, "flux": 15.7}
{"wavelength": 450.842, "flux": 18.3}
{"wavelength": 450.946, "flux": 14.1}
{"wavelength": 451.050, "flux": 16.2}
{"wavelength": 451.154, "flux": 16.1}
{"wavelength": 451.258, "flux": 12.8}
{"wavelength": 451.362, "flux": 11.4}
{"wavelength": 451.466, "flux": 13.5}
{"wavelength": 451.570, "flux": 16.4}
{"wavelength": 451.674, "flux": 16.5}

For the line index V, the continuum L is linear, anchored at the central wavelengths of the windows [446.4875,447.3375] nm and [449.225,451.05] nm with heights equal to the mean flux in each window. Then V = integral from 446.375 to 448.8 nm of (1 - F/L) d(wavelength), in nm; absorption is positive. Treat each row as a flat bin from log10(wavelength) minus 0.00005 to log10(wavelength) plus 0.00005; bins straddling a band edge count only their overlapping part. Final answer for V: -0.122 nm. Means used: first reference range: 14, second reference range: 16.8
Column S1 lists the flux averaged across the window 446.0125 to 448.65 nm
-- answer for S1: 15.1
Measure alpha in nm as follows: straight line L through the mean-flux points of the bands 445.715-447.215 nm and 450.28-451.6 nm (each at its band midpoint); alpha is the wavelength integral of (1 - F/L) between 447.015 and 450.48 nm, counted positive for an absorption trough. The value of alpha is -0.16 nm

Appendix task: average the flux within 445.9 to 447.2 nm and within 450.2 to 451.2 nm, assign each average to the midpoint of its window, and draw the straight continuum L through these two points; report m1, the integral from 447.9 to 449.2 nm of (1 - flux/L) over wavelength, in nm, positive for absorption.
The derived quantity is 0.01 nm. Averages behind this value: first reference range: 14.1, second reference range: 17.2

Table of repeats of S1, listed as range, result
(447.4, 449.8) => 15.6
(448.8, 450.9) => 16.3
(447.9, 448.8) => 16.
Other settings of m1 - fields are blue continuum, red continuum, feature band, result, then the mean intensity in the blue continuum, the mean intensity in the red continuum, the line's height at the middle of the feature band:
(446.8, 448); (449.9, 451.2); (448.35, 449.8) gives 0.080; 14.9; 17.4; 16.2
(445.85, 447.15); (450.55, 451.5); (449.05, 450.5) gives -0.116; 14.2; 15.2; 14.9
